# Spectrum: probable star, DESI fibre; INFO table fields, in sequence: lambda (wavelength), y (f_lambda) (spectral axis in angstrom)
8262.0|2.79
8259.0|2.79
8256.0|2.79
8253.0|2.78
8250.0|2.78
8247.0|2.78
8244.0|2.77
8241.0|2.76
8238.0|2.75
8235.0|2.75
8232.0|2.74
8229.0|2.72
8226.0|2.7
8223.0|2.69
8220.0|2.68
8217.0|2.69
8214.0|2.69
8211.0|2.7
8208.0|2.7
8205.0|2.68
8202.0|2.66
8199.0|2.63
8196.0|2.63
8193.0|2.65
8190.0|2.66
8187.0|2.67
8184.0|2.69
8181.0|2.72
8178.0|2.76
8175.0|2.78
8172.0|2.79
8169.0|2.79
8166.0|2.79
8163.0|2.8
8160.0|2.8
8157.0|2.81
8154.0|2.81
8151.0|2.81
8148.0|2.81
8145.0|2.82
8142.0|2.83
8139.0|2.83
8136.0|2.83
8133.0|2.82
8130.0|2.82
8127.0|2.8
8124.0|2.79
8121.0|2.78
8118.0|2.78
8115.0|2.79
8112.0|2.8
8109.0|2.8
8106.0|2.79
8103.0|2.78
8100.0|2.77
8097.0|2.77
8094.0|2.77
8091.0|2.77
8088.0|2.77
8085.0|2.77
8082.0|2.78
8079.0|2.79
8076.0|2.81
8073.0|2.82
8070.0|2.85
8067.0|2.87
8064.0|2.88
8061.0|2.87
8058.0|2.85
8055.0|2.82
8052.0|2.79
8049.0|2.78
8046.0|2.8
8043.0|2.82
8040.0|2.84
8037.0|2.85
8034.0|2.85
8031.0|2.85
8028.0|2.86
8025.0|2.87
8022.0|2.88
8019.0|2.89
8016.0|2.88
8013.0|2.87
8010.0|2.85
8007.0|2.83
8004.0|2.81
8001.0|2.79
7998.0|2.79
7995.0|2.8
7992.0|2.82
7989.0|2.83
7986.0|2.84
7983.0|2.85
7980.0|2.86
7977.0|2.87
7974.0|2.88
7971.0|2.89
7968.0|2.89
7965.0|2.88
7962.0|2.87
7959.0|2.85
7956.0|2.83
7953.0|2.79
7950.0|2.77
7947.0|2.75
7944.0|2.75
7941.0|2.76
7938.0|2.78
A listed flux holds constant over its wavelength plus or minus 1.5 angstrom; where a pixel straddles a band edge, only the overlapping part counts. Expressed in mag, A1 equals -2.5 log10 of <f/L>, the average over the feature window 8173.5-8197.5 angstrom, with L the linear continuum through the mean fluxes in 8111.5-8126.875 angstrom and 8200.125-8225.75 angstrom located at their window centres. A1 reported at 0.008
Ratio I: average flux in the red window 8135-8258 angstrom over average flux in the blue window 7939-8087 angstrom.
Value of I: 1.0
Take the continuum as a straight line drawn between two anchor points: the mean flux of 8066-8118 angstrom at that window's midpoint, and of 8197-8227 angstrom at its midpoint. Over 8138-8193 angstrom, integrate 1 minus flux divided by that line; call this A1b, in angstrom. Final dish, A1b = -1.0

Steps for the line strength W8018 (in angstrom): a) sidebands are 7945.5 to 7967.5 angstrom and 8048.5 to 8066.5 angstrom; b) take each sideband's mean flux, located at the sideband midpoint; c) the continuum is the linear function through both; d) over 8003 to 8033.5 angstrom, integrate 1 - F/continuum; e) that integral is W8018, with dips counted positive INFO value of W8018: -0.3 angstrom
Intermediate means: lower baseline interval 2.82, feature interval 2.86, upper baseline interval 2.84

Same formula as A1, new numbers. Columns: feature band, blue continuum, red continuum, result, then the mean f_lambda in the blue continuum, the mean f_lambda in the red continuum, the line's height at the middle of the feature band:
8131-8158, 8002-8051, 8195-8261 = -0.018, 2.84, 2.72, 2.77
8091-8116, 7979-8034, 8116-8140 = 0.012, 2.84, 2.81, 2.81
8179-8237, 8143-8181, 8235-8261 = 0.038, 2.79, 2.77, 2.78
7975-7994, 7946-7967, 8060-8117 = -0.010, 2.82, 2.8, 2.82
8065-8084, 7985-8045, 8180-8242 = -0.009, 2.84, 2.69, 2.8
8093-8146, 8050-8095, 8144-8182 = 0.002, 2.81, 2.79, 2.8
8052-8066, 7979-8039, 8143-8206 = -0.014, 2.84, 2.74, 2.81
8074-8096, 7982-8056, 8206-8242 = 0.006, 2.83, 2.71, 2.8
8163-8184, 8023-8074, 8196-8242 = -0.012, 2.84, 2.7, 2.74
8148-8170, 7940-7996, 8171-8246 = -0.028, 2.83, 2.71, 2.73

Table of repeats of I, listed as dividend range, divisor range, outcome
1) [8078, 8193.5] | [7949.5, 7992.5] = 0.98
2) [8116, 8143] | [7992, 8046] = 0.99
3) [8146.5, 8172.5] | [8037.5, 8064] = 0.99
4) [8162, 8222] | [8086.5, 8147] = 0.97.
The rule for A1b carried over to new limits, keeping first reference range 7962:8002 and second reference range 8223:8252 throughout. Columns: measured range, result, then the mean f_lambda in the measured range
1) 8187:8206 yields 0.8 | 2.65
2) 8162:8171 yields -0.1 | 2.79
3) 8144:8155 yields -0.1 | 2.81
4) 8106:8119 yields 0.0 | 2.79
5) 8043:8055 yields 0.1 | 2.8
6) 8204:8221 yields 0.4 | 2.69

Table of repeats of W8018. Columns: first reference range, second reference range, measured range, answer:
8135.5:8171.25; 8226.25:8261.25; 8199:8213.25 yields 0.53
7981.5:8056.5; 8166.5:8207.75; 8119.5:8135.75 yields -0.32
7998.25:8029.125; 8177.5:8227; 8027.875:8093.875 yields -0.29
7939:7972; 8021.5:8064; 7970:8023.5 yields -0.33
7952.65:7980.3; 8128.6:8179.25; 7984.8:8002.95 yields 0.28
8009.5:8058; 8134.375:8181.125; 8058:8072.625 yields -0.15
